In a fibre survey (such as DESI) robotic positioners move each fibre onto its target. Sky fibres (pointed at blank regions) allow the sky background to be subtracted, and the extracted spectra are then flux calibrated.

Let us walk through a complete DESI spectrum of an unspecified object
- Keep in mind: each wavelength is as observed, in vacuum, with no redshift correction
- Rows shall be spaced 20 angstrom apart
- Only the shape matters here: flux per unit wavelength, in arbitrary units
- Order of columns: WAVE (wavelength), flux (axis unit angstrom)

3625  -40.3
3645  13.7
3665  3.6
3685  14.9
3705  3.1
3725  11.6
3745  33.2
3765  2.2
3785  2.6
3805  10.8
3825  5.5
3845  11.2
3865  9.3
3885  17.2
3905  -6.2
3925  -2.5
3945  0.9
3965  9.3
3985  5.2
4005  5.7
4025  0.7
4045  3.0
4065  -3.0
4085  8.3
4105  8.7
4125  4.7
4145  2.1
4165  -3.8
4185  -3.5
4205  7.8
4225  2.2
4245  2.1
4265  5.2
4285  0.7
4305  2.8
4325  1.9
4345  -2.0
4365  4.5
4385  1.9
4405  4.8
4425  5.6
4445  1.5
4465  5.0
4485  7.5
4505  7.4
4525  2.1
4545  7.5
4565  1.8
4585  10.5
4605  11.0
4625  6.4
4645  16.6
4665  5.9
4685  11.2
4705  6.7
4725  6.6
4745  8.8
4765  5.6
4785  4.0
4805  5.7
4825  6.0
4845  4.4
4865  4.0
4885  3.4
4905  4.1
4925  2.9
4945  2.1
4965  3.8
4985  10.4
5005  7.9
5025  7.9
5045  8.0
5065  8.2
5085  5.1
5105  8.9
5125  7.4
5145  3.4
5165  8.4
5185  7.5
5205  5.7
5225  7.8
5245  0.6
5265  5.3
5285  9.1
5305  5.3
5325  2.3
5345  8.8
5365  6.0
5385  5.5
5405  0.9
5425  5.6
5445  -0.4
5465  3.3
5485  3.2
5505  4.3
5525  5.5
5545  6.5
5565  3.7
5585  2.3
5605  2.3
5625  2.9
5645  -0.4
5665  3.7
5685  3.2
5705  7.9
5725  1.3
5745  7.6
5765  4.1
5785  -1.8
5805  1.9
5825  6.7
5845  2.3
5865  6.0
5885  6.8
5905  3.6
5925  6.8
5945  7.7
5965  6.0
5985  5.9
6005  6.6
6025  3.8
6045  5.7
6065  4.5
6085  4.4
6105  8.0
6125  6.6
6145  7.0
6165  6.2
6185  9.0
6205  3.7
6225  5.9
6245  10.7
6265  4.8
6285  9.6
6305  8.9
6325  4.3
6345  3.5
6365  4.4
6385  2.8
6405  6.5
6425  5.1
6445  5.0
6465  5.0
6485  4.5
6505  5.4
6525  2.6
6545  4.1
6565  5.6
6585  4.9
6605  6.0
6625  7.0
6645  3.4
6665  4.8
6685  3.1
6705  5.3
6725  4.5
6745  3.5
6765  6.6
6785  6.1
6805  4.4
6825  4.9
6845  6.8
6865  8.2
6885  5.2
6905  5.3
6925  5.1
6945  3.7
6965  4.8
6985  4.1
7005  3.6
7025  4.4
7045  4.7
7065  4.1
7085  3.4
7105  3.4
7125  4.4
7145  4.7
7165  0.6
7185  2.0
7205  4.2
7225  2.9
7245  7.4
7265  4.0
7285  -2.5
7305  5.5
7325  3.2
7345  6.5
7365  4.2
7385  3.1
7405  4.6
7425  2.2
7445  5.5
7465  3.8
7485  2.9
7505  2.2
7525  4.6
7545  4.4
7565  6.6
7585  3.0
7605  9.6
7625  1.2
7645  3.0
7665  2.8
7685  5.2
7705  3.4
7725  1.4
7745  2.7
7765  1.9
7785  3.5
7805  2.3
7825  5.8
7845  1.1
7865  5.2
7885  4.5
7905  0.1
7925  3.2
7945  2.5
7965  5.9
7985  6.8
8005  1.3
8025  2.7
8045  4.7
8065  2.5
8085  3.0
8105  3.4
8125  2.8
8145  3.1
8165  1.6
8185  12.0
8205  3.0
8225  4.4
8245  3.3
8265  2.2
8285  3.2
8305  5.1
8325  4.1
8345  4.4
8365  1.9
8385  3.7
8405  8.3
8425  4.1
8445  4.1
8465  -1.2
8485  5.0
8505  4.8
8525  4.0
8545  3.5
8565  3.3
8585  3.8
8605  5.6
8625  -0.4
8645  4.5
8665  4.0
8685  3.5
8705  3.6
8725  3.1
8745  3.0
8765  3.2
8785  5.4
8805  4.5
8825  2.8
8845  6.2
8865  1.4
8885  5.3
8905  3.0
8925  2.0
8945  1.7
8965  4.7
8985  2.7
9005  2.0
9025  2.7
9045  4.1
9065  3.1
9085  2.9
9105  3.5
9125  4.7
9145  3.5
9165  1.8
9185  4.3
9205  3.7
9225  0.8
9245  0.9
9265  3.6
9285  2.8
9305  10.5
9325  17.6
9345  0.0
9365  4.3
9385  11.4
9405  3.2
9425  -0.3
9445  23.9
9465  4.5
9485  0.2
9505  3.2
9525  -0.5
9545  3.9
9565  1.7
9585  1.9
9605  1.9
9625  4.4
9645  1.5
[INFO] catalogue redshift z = 0.25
